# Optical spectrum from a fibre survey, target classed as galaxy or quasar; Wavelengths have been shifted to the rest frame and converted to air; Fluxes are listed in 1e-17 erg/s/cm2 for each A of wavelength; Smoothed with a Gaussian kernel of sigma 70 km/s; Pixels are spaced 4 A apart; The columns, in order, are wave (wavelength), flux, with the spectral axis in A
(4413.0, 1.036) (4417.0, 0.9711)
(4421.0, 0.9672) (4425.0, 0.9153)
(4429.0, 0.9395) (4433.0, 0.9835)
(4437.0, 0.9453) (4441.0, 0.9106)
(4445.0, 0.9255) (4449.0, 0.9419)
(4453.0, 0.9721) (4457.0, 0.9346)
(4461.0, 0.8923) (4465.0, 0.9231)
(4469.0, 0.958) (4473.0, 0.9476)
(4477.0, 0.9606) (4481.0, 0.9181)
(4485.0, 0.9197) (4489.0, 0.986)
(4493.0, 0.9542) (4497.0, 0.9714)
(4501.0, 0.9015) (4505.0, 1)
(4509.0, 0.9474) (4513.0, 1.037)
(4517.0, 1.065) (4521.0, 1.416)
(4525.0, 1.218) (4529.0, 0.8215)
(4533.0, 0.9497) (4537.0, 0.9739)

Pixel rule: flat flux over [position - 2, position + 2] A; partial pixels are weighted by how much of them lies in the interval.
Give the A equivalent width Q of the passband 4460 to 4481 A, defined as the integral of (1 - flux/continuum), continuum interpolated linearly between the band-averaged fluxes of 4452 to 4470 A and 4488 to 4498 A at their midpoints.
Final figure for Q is 0.15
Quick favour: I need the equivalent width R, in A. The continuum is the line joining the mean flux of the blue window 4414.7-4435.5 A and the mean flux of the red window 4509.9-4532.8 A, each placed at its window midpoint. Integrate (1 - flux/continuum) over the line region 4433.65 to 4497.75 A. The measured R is 4.5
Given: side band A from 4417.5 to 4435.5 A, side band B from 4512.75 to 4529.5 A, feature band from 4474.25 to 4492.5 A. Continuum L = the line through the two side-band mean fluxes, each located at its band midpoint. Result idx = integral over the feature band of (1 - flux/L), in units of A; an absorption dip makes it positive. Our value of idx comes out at 2.1 A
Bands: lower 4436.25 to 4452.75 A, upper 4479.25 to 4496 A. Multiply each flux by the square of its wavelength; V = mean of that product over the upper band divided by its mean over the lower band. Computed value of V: 1.03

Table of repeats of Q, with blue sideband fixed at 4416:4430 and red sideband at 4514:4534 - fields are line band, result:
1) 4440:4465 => 1.6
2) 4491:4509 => 1.8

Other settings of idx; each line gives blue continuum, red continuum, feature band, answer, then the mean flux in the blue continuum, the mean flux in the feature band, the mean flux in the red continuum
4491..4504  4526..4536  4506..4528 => -4.3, 0.947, 1.12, 0.928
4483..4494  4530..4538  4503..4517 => -0.8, 0.953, 1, 0.943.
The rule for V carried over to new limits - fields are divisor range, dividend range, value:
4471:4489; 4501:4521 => 1.12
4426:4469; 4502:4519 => 1.10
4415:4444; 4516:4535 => 1.21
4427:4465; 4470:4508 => 1.03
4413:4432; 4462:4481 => 1.00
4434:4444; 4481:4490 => 1.03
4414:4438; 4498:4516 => 1.06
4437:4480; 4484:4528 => 1.13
